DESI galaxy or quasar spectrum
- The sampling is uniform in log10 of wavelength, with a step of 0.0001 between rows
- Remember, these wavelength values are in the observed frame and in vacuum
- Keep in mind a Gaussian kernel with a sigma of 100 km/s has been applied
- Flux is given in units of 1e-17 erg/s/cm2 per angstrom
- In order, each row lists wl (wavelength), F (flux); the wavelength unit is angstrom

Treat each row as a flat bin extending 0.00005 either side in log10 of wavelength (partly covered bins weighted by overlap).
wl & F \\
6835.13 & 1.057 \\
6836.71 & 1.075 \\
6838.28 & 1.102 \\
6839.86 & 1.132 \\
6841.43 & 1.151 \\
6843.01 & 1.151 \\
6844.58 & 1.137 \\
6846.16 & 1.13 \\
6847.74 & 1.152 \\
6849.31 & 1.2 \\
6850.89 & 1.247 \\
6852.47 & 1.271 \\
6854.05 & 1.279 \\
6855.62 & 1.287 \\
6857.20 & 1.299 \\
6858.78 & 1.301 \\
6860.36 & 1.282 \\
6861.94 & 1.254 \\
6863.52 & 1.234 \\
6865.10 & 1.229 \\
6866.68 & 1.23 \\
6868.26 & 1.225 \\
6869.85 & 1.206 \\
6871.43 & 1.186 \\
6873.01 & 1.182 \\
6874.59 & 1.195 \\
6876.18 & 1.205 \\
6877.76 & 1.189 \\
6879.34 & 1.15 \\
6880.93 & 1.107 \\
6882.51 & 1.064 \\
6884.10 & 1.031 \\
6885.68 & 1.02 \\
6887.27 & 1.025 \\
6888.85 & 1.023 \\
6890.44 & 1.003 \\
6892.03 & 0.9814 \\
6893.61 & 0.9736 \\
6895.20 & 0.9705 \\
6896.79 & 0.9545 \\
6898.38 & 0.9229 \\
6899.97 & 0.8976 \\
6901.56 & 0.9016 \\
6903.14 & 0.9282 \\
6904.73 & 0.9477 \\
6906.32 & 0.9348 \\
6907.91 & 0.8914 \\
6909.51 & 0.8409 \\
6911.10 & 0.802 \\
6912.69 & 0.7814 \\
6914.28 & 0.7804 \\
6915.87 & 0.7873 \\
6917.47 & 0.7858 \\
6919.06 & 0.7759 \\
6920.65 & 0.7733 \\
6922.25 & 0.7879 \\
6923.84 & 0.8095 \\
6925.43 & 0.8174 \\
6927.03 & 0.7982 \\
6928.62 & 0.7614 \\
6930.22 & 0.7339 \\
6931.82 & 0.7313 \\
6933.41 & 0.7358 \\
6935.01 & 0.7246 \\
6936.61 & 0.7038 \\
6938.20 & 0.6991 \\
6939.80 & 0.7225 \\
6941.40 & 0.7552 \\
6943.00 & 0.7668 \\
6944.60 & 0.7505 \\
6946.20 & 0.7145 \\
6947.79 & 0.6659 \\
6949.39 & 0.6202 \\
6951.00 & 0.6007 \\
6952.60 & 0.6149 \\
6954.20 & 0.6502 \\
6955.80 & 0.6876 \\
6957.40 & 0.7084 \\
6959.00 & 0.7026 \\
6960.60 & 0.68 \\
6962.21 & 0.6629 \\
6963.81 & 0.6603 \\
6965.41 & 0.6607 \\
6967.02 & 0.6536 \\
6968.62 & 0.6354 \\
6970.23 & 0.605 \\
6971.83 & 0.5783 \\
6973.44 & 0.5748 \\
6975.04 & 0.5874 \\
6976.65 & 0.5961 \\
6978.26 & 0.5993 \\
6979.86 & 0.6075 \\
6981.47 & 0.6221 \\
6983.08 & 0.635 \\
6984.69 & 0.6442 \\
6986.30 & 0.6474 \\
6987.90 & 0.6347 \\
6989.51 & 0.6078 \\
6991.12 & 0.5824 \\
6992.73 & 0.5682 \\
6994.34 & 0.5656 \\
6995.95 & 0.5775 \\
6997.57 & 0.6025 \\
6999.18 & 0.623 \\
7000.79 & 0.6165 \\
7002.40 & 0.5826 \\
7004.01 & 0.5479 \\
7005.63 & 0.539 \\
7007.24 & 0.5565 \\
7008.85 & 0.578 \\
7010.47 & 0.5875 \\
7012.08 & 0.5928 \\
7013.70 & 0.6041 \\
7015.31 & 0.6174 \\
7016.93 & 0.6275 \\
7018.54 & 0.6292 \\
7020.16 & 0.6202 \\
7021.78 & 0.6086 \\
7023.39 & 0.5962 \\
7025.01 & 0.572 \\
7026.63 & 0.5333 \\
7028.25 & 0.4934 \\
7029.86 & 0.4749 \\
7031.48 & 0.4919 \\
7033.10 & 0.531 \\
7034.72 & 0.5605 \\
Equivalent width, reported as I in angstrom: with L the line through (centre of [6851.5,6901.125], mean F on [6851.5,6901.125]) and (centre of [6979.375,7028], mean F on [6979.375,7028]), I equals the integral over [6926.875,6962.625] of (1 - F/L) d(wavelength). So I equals 6.0 angstrom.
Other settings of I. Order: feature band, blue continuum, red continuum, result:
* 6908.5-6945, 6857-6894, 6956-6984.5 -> 4.3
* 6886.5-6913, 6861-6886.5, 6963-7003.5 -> 2.7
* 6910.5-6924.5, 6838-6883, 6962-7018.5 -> 2.3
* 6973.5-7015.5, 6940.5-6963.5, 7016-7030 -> 1.6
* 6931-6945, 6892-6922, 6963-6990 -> 0.5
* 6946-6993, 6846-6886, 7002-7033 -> 8.2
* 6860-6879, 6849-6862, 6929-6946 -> -0.6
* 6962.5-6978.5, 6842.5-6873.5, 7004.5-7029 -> 3.2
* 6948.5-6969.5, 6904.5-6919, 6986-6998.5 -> 1.1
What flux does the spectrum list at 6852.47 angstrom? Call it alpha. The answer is 1.271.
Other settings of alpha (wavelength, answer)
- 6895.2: 0.9705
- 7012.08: 0.5928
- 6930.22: 0.7339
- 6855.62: 1.287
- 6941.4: 0.7552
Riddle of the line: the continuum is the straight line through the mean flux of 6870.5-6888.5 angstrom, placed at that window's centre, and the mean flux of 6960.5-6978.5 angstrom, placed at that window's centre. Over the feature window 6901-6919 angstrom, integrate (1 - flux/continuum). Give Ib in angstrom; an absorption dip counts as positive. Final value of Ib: 1.98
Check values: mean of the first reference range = 1.12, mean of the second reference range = 0.623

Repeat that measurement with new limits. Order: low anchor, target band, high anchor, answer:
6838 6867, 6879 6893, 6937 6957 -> -0.2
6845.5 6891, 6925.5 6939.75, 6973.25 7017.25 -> 2.3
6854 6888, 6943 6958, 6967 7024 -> 2.6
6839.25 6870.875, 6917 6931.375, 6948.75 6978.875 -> 1.1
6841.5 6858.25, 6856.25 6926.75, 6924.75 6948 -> -1.6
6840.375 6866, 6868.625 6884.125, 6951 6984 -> -0.8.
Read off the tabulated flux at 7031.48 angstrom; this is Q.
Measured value 0.4919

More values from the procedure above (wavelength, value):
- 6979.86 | 0.6075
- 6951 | 0.6007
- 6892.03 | 0.9814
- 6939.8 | 0.7225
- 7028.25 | 0.4934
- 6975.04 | 0.5874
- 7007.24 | 0.5565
